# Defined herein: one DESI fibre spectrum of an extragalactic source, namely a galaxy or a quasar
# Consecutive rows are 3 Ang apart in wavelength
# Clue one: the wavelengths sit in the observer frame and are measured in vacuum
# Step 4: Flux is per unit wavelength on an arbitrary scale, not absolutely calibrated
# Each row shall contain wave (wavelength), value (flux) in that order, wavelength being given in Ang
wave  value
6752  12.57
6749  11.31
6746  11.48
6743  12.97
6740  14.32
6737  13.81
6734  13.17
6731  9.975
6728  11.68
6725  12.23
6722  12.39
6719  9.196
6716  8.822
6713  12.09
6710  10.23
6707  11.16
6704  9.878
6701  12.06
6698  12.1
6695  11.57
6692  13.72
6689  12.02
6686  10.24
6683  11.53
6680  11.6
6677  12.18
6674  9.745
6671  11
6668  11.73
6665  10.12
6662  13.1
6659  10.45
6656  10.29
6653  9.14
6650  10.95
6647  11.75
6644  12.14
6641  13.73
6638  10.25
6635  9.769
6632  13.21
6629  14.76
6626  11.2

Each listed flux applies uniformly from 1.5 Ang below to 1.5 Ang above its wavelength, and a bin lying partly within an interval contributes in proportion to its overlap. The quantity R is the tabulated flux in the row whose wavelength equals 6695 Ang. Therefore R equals 11.57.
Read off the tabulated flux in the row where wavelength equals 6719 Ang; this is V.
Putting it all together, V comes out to 9.196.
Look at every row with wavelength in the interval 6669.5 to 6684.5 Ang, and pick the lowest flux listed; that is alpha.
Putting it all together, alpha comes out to 9.745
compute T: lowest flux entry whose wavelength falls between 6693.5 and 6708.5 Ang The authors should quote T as 9.878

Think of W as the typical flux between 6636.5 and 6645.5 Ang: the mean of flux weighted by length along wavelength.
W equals 12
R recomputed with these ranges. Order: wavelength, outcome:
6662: 13.1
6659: 10.45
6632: 13.21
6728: 11.68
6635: 9.769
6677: 12.18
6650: 10.95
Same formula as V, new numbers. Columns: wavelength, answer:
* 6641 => 13.73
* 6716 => 8.822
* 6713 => 12.09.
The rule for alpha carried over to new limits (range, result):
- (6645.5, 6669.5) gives 9.14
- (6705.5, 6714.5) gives 10.23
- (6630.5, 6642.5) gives 9.769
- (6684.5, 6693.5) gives 10.24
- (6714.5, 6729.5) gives 8.822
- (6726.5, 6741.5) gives 9.975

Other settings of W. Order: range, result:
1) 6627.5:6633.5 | 14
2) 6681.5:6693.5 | 11.9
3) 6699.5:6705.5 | 11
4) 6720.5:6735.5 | 11.9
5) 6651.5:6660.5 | 9.96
